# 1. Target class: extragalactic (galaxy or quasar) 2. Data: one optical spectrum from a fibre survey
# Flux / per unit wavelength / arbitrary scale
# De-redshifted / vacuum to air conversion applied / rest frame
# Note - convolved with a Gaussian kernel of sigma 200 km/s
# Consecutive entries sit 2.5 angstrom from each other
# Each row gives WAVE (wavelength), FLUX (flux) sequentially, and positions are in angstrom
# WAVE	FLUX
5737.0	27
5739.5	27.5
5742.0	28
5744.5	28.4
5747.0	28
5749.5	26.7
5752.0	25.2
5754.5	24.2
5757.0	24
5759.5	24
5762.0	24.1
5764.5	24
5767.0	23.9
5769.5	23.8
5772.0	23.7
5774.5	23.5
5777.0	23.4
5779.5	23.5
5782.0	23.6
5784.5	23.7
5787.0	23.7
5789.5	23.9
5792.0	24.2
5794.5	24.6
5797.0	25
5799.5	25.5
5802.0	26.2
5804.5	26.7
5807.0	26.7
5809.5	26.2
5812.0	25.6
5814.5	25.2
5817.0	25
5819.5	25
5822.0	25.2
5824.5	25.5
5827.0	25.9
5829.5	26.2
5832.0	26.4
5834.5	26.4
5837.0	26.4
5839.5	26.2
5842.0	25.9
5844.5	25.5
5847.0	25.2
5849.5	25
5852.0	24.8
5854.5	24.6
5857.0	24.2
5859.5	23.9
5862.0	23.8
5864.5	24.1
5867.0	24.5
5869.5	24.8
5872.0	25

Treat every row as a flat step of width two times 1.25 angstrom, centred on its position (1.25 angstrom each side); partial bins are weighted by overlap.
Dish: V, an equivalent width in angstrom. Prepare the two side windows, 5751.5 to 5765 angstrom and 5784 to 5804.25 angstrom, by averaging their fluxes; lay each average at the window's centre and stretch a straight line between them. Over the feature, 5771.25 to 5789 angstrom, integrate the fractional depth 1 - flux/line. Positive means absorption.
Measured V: 0.68 angstrom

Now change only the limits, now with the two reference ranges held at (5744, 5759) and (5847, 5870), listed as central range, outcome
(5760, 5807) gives 2.02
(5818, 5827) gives -0.14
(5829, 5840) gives -0.70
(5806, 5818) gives -0.32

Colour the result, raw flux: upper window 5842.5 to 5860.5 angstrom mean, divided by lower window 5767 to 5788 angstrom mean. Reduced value 1.0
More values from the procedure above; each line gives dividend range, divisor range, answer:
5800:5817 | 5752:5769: 1.08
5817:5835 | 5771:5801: 1.07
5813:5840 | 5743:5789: 1.05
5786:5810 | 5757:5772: 1.05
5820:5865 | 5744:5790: 1.04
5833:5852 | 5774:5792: 1.09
